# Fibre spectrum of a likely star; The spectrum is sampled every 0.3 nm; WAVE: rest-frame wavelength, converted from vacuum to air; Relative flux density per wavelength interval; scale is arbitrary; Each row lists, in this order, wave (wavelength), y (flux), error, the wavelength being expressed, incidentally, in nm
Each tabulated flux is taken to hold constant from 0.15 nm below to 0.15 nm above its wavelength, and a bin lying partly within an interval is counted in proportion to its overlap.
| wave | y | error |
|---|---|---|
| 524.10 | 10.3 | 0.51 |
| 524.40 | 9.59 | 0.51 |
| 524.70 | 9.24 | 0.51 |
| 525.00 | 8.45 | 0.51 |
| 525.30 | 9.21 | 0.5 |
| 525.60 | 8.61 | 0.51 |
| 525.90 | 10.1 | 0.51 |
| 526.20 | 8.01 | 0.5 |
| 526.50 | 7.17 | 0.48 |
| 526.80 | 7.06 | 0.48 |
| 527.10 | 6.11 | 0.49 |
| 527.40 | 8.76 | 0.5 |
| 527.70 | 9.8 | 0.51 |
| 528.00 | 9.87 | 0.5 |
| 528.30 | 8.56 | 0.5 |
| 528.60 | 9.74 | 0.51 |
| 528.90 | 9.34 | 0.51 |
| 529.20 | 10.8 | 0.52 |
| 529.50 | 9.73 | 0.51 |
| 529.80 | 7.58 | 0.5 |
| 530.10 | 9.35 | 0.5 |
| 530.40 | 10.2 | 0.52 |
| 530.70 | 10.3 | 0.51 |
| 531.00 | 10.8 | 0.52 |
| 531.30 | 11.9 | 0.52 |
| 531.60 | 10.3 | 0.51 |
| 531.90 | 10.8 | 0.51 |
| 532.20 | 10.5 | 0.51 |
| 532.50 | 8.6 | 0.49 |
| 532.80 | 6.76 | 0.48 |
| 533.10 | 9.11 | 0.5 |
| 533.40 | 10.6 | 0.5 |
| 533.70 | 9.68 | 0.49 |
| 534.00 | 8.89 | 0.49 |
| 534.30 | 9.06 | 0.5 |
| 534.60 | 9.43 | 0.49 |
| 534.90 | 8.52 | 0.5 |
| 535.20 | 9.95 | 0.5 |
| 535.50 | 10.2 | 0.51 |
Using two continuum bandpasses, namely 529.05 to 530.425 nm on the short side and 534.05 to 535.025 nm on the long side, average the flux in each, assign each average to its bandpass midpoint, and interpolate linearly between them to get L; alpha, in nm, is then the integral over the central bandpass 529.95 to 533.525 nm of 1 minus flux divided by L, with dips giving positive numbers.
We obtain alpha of -0.251 nm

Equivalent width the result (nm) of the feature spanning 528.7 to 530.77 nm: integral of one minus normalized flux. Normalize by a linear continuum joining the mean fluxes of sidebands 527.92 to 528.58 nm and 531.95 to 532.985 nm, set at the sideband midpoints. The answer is -0.11 nm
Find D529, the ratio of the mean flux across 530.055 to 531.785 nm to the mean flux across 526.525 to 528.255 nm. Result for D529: 1.3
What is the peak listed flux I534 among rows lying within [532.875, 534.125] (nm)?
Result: 10.6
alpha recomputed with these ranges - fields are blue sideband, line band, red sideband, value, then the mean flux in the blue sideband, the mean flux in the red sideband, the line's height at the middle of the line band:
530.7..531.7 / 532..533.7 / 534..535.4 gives 0.15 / 10.9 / 9.24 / 10.1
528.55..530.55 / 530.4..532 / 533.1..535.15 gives -0.22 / 9.52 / 9.37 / 9.47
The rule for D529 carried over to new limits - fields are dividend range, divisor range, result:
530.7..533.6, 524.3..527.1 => 1.18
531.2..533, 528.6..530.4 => 1.03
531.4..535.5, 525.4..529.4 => 1.08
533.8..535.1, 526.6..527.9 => 1.13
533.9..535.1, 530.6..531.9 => 0.83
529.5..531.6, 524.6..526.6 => 1.15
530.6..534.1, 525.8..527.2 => 1.29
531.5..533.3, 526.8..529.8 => 1.04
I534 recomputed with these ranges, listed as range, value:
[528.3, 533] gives 11.9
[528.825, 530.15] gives 10.8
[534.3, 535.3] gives 9.95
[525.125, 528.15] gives 10.1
